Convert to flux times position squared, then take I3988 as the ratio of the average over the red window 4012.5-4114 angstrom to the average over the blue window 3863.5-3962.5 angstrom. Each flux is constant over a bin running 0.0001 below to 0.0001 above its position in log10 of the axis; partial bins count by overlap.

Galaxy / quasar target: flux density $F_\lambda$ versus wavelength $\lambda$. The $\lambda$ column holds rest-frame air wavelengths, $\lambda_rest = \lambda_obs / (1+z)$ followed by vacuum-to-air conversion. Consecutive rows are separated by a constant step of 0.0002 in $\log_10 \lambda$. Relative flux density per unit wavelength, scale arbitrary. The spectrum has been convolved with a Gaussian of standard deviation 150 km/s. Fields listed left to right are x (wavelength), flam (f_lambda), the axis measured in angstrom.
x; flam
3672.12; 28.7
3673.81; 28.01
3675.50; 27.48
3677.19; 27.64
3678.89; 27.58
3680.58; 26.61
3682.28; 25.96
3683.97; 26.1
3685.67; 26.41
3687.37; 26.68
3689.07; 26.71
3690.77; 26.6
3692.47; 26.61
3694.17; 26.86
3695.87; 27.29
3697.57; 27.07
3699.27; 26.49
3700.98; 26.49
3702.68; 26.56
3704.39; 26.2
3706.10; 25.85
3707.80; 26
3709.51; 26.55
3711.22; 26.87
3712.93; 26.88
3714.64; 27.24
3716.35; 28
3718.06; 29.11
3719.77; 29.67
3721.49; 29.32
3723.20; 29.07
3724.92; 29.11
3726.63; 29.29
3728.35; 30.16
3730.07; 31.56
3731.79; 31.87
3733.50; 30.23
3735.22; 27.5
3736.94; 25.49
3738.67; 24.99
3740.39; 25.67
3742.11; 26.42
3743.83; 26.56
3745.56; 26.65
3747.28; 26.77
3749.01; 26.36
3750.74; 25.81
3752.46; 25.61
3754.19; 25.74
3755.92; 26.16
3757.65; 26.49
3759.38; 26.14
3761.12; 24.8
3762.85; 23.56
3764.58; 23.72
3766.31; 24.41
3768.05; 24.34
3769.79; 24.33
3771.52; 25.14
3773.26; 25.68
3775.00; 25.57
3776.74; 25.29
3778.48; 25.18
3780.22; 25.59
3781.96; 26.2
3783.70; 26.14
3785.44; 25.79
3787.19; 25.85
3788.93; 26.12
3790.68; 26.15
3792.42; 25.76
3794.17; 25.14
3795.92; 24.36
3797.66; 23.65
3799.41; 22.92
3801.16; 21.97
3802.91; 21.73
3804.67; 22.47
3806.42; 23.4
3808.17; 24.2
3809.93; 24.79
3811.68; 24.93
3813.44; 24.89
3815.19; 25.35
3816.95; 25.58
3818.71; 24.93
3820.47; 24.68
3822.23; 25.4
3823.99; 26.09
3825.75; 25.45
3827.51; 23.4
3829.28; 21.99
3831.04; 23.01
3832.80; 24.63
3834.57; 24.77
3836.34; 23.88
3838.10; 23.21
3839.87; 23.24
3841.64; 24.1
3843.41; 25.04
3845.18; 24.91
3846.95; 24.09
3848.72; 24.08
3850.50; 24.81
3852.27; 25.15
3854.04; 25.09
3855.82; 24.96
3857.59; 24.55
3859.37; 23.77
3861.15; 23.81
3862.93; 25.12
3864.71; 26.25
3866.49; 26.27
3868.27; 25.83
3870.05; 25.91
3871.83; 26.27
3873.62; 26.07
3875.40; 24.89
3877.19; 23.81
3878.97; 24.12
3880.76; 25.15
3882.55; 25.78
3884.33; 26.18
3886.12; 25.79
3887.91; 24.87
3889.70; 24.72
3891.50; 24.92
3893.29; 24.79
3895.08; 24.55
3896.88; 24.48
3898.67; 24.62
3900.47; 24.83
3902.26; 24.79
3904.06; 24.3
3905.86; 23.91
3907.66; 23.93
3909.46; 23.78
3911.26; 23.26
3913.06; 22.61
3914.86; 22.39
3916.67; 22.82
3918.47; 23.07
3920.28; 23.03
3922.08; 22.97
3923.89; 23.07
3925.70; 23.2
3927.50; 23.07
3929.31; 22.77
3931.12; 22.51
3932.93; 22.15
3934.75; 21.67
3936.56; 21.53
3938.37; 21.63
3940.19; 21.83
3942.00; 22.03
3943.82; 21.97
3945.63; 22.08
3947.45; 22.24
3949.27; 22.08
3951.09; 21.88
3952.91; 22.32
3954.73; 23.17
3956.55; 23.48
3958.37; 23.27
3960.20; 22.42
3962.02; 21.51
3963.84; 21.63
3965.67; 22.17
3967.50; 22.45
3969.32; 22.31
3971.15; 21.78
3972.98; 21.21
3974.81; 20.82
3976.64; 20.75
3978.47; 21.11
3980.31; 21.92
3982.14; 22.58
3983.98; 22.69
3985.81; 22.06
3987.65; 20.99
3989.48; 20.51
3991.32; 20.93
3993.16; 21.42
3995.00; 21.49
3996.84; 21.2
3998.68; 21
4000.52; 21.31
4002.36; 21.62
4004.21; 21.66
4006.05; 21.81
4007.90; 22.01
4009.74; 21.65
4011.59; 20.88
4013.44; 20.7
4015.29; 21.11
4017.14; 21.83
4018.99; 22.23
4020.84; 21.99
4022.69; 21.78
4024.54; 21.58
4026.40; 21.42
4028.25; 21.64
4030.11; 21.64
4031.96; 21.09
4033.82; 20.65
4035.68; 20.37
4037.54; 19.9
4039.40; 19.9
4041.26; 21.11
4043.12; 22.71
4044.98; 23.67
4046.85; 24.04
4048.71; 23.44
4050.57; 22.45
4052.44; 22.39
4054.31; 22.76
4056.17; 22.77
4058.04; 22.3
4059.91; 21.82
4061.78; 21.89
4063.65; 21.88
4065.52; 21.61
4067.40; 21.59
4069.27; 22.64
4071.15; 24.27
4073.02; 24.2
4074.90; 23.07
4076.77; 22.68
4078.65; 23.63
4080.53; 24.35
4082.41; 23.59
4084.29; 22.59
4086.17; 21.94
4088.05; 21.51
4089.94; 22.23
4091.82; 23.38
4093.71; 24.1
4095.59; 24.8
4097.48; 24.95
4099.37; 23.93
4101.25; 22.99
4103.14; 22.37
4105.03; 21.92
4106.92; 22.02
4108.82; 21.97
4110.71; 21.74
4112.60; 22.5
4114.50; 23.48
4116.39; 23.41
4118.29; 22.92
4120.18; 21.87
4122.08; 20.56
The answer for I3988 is 1.02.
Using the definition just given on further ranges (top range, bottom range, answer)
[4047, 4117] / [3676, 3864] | 1.04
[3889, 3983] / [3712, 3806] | 0.95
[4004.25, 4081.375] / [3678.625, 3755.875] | 0.96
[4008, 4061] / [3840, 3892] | 0.95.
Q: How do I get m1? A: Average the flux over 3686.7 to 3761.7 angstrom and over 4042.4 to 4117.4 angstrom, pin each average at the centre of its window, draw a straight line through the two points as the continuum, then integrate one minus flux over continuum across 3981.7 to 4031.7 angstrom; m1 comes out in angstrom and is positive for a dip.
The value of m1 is 4.7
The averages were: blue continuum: 27.2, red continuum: 22.9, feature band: 21.5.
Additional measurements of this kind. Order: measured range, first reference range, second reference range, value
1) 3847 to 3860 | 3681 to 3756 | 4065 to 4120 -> 0.6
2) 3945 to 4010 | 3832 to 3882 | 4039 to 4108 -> 5.1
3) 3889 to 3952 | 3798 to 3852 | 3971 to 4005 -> -1.6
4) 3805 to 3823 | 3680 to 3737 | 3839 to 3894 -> 0.8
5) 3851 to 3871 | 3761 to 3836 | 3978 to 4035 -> -1.2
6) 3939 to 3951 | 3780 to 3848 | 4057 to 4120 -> 0.9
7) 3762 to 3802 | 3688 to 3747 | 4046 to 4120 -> 2.7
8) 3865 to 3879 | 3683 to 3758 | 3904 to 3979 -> -0.9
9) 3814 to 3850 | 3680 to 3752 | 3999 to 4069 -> 1.3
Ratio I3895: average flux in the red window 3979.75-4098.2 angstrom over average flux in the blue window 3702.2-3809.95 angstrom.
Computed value 0.8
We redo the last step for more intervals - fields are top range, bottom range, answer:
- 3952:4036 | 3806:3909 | 0.88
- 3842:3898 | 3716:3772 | 0.93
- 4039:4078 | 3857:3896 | 0.90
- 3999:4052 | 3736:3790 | 0.85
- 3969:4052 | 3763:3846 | 0.88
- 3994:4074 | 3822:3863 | 0.90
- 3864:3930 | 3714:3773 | 0.91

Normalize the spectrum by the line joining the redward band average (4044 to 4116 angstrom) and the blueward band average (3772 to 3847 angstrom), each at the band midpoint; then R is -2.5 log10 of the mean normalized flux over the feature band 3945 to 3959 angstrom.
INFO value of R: 0.05 mag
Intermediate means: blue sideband 24.6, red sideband 22.9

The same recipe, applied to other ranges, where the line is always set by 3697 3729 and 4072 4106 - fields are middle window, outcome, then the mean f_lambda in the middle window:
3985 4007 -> 0.143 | 21.3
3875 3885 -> 0.031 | 25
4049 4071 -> 0.061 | 22.3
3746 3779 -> 0.073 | 25.3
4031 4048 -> 0.110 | 21.5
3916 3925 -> 0.100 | 23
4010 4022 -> 0.126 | 21.5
